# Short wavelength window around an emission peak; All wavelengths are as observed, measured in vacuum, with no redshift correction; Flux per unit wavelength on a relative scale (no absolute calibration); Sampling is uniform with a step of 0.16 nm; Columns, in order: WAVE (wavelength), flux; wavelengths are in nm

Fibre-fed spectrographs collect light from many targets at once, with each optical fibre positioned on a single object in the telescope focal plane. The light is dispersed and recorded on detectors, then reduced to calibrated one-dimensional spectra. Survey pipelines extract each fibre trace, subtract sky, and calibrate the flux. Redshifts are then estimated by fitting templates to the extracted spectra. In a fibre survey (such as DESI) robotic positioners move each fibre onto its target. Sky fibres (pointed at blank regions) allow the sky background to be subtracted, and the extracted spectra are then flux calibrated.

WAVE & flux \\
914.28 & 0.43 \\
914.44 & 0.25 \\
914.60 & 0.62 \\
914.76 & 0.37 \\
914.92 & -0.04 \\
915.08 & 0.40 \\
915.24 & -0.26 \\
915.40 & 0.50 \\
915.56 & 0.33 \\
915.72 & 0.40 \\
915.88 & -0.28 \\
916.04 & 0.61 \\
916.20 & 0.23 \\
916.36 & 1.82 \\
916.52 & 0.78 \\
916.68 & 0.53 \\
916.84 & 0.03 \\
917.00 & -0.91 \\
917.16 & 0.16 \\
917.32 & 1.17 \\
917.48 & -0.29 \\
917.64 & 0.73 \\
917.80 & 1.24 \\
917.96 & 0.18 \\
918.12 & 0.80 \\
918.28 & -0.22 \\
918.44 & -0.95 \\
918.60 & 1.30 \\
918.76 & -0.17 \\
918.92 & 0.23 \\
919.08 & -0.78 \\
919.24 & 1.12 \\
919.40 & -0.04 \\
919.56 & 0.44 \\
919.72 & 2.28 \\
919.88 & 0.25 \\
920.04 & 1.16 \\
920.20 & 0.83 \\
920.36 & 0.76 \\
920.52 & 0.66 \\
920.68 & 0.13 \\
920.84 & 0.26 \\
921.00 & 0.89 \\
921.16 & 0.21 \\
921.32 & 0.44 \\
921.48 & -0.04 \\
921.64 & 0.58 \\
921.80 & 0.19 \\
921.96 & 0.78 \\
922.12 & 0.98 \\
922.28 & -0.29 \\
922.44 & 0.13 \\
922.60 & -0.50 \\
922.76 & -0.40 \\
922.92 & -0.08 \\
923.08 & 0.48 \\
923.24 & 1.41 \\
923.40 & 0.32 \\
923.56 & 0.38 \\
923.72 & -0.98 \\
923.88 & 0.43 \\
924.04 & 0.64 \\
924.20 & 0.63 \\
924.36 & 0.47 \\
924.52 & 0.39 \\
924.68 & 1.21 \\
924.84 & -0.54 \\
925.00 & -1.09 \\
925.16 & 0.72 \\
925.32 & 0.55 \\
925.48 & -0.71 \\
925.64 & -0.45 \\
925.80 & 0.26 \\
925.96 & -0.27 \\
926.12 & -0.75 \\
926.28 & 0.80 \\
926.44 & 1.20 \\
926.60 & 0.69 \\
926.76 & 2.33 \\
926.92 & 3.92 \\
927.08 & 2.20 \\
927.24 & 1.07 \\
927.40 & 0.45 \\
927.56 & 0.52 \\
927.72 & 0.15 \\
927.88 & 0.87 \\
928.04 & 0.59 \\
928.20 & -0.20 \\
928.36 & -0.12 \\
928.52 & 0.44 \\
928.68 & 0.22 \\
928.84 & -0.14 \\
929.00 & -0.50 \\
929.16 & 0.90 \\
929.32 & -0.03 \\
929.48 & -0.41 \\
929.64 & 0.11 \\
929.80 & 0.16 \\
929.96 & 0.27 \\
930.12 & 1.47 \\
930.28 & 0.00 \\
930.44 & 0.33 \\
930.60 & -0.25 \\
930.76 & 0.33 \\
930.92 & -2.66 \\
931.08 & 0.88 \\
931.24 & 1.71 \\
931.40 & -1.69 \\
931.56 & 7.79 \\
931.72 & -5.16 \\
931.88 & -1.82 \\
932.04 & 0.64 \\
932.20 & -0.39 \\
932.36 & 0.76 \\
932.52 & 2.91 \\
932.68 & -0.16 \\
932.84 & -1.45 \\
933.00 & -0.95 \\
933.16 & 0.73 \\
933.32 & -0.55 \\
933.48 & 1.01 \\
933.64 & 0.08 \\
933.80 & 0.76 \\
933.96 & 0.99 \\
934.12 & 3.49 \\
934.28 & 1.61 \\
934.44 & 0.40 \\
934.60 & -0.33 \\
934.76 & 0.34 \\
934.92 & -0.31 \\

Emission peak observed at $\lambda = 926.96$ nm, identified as Hbeta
